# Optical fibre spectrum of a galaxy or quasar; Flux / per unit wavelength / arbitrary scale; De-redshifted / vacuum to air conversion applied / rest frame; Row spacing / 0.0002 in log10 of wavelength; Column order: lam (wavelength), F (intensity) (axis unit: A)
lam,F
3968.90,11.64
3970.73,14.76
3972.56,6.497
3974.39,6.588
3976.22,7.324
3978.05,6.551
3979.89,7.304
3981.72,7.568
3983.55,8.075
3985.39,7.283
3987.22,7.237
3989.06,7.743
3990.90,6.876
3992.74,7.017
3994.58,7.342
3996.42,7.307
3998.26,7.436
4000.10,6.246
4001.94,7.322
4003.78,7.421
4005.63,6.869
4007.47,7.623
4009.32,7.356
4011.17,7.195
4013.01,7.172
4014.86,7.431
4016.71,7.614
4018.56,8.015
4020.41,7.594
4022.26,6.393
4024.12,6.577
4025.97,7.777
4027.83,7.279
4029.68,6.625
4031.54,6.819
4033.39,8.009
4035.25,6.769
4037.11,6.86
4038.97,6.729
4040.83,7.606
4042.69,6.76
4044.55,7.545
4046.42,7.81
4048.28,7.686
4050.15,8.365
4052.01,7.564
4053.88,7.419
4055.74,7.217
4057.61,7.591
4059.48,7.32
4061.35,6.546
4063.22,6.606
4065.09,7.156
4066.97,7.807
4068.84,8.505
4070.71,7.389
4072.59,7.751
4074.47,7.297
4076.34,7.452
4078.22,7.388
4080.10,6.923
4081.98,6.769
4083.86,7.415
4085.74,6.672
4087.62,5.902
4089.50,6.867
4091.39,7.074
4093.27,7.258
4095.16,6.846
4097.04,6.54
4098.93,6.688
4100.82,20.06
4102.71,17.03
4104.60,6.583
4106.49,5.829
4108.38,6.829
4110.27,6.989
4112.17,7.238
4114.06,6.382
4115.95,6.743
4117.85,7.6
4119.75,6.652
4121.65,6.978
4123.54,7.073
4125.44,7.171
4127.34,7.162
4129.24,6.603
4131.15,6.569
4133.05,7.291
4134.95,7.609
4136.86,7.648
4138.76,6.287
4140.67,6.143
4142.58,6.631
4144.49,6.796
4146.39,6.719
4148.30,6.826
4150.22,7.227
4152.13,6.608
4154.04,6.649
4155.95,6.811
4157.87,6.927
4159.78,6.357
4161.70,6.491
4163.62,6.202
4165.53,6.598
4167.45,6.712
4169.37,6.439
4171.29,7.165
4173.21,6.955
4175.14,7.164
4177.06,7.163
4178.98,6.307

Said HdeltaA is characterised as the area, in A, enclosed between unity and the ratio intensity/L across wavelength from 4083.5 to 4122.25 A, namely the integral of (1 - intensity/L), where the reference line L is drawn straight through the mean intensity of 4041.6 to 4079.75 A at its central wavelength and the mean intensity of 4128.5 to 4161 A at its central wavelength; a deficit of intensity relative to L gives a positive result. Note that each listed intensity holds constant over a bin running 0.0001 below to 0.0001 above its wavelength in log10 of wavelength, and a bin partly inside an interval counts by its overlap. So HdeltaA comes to -4.4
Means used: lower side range 7.45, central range 7.93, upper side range 6.8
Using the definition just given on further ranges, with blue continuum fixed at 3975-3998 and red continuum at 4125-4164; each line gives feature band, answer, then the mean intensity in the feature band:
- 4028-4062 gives -0.9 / 7.3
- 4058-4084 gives -1.0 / 7.31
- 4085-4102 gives -3.4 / 8.35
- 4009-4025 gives -0.1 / 7.26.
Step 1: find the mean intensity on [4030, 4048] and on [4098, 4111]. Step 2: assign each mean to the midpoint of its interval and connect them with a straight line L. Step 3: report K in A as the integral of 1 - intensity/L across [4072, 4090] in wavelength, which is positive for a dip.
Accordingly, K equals 4.0 A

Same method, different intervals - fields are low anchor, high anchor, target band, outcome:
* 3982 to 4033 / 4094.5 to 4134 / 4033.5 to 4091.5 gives 2.7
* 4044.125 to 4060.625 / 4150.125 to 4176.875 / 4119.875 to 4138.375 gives -0.2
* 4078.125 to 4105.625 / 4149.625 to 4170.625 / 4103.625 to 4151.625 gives 3.9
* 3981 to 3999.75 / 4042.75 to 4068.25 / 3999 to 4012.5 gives 0.4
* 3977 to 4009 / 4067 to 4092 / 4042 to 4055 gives -0.7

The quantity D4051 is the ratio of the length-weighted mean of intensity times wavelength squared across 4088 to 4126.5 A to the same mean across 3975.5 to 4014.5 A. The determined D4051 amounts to 1.16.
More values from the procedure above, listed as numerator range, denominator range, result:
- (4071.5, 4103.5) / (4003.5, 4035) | 1.18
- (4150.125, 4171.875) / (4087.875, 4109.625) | 0.78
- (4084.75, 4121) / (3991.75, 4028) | 1.15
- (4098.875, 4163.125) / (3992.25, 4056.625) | 1.08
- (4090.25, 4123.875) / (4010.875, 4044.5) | 1.18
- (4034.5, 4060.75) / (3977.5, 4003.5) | 1.05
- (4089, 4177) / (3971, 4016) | 1.07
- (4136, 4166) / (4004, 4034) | 0.98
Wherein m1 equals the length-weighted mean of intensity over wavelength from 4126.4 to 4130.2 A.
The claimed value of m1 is 6.87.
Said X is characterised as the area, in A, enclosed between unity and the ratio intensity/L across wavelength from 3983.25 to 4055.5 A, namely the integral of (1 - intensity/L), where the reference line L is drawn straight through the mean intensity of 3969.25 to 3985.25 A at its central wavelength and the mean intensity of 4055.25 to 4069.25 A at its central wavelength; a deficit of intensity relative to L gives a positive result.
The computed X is 4.1 A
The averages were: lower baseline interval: 8.17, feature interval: 7.29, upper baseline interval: 7.3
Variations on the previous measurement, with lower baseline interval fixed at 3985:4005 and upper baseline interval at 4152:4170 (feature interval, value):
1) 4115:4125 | -0.4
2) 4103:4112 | -0.8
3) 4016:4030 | -0.3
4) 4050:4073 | -1.6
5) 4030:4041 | 0.0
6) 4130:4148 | -0.5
